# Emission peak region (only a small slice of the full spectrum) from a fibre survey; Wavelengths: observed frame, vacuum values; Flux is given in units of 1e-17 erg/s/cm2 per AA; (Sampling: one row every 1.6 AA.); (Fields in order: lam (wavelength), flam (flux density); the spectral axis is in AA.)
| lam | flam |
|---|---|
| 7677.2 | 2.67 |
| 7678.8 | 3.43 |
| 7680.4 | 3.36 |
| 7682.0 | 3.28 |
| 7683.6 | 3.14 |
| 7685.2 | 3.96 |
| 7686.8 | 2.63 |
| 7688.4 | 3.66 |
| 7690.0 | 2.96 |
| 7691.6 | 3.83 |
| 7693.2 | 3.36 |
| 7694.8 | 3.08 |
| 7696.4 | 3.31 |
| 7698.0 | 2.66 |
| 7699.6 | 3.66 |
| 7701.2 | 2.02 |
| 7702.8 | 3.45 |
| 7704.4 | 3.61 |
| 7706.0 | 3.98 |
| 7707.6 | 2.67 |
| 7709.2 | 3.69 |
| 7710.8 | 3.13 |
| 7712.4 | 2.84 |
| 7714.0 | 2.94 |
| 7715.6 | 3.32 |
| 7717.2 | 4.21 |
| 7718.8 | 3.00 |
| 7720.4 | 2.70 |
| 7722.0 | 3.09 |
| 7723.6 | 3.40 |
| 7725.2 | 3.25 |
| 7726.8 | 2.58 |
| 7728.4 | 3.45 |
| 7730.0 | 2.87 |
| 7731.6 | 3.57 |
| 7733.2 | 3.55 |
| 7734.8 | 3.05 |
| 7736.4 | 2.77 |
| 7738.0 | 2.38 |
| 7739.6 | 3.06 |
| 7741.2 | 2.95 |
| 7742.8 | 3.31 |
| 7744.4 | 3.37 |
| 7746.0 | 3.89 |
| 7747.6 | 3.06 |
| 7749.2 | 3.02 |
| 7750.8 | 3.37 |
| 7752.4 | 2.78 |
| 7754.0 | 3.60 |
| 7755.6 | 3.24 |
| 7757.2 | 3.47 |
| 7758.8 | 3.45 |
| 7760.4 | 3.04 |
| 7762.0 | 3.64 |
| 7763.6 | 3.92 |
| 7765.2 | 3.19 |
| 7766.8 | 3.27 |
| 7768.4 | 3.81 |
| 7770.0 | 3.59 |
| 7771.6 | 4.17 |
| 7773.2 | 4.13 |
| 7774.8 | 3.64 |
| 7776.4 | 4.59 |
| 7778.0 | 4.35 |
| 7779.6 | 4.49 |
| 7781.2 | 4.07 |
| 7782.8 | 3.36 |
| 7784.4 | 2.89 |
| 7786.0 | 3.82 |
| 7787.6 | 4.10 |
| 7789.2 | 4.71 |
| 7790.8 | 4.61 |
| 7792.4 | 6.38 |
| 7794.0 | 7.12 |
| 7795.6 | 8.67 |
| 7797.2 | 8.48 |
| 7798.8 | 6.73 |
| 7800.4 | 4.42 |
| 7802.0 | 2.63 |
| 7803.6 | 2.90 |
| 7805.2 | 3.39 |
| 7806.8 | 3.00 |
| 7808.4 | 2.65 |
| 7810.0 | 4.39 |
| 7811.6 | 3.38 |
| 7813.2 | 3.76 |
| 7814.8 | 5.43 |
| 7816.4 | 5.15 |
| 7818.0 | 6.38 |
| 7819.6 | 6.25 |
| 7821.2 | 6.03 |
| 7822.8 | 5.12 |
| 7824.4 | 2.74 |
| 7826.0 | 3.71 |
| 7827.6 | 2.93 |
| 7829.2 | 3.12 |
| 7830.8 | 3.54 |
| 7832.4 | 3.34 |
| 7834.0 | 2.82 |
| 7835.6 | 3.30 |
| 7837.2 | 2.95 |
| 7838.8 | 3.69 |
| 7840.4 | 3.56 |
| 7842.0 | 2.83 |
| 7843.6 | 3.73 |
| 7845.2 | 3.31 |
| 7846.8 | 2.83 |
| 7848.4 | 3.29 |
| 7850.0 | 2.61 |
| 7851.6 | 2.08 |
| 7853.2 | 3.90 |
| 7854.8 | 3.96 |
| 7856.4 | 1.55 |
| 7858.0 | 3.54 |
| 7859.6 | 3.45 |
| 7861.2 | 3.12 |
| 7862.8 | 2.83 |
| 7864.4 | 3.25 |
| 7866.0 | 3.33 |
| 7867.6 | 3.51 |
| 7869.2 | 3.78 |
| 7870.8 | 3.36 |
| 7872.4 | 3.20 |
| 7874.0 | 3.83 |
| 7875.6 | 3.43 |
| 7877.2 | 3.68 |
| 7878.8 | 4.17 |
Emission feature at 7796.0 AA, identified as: H-alpha 6563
